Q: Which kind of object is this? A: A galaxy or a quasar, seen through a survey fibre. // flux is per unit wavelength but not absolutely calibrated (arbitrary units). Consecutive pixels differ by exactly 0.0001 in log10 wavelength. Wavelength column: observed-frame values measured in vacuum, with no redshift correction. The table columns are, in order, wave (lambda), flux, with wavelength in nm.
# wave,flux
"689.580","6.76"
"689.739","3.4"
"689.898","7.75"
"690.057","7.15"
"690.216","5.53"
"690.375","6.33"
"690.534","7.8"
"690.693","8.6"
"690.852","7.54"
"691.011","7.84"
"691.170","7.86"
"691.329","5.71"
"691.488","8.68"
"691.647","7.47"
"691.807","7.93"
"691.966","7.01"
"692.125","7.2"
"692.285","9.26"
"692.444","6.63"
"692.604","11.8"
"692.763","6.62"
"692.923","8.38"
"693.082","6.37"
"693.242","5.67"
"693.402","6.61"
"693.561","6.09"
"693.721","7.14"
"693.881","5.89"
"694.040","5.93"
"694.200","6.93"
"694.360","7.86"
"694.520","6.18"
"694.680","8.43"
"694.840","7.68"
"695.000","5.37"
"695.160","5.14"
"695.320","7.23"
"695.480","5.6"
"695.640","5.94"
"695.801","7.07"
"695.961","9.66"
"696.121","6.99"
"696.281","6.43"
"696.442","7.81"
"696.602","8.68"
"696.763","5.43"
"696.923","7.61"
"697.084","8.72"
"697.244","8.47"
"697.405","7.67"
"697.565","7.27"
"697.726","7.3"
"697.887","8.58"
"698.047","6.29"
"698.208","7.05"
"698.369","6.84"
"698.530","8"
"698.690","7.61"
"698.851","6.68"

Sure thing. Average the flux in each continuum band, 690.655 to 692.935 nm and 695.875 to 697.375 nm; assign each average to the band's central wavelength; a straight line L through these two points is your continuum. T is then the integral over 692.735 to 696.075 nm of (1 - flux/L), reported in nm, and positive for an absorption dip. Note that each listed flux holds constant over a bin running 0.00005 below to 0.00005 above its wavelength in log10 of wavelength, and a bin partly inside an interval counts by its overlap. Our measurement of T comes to 0.449 nm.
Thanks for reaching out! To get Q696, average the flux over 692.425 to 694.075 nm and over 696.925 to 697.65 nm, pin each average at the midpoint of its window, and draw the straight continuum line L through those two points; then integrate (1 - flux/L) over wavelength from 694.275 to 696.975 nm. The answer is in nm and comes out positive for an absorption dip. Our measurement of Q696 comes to 0.21 nm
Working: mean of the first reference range 7.06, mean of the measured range 7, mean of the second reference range 7.98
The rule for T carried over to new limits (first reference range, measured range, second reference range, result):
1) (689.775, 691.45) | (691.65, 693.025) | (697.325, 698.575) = -0.161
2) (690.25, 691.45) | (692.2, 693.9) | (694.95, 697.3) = -0.027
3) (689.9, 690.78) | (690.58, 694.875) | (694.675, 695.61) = -0.385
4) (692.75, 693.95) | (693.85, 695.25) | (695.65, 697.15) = 0.065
